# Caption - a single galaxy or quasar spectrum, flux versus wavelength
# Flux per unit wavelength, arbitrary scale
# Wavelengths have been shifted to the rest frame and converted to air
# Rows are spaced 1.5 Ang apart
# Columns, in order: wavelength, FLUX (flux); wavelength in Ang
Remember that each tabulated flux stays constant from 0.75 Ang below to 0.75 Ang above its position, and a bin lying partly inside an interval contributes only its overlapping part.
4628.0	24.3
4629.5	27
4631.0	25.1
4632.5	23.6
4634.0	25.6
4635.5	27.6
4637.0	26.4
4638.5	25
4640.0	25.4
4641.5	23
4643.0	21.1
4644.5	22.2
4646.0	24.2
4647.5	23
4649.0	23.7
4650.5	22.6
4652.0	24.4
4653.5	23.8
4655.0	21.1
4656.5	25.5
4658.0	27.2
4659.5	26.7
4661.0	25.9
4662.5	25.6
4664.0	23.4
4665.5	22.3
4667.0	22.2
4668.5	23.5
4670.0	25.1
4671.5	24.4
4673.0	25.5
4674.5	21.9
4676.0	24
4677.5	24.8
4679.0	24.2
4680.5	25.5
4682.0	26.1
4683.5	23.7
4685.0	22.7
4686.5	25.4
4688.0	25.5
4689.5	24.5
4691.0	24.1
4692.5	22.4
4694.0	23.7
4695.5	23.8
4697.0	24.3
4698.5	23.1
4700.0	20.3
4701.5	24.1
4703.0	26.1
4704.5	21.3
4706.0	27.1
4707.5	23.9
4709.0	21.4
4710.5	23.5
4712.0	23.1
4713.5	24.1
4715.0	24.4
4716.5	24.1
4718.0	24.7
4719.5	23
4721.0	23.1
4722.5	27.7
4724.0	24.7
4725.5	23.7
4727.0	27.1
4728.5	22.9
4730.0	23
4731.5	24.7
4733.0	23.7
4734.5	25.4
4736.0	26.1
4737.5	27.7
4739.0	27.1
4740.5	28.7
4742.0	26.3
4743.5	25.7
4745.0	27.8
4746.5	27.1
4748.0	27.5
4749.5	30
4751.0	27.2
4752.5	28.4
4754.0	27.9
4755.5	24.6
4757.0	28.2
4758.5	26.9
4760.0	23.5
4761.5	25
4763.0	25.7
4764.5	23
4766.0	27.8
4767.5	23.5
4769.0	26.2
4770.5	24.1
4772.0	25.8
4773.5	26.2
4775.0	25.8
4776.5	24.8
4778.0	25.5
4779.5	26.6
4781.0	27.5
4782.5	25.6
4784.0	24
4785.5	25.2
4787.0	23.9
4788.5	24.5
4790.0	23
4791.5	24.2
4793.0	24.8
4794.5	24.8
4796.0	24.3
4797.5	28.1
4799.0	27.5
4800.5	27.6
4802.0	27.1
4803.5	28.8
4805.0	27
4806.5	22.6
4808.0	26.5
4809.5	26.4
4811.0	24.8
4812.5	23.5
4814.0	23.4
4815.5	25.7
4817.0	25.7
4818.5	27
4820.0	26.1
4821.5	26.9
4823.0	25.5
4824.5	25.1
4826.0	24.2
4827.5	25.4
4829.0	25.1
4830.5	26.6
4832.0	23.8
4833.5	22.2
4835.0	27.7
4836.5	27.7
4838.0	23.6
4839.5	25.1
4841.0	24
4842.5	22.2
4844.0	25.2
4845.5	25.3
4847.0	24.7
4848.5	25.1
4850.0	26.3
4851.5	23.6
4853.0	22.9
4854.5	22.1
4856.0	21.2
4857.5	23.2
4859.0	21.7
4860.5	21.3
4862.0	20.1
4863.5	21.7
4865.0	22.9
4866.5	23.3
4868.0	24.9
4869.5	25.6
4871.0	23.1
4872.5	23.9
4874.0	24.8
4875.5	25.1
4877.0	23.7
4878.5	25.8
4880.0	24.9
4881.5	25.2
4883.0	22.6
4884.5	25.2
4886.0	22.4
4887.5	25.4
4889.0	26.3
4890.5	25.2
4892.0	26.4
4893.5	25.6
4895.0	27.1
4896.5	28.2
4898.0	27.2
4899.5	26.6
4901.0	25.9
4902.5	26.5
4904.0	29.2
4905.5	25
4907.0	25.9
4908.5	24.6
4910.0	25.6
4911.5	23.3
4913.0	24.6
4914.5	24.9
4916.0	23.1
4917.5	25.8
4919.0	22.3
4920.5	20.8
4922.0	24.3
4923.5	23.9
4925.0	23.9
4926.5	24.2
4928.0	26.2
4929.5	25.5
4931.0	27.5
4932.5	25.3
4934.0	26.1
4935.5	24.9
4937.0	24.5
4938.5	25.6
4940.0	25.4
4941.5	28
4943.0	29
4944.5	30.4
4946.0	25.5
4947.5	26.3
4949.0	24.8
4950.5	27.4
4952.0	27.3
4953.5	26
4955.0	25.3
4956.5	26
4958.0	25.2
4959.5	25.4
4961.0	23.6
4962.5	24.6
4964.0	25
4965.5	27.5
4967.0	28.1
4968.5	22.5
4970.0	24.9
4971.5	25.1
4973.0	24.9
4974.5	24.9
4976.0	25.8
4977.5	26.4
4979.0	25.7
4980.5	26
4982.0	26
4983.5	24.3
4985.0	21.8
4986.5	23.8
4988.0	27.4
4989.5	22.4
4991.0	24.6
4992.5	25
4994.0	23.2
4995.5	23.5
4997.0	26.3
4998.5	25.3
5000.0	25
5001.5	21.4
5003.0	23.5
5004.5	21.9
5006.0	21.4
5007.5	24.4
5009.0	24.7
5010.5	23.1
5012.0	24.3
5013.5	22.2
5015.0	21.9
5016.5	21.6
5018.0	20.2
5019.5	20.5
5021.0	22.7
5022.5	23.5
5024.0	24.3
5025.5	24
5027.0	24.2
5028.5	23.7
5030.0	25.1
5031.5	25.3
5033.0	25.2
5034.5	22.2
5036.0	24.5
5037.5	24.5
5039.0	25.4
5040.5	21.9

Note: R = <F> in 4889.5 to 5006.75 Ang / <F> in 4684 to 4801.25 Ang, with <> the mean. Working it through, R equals 1.00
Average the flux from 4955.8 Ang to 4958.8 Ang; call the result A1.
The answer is 25.6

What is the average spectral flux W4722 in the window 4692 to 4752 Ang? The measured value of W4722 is 24.9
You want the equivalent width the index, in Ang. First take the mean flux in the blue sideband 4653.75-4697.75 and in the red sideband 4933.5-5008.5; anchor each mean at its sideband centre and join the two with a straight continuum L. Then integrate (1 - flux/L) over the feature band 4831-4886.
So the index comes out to 2.04 Ang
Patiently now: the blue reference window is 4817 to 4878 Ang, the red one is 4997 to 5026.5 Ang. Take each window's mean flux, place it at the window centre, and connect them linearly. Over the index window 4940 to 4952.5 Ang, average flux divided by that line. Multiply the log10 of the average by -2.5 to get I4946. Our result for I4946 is -0.16 mag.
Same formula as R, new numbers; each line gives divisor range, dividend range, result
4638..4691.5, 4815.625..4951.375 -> 1.03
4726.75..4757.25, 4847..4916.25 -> 0.93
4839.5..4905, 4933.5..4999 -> 1.04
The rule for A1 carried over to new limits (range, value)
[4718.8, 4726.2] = 24.5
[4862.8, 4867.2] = 22.6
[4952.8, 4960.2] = 25.6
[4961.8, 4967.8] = 26.3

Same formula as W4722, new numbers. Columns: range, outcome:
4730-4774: 26.2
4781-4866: 24.7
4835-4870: 23.7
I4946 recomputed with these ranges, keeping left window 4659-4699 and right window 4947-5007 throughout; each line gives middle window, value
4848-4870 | 0.07 mag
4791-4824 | -0.06 mag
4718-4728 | -0.02 mag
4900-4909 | -0.06 mag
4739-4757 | -0.13 mag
